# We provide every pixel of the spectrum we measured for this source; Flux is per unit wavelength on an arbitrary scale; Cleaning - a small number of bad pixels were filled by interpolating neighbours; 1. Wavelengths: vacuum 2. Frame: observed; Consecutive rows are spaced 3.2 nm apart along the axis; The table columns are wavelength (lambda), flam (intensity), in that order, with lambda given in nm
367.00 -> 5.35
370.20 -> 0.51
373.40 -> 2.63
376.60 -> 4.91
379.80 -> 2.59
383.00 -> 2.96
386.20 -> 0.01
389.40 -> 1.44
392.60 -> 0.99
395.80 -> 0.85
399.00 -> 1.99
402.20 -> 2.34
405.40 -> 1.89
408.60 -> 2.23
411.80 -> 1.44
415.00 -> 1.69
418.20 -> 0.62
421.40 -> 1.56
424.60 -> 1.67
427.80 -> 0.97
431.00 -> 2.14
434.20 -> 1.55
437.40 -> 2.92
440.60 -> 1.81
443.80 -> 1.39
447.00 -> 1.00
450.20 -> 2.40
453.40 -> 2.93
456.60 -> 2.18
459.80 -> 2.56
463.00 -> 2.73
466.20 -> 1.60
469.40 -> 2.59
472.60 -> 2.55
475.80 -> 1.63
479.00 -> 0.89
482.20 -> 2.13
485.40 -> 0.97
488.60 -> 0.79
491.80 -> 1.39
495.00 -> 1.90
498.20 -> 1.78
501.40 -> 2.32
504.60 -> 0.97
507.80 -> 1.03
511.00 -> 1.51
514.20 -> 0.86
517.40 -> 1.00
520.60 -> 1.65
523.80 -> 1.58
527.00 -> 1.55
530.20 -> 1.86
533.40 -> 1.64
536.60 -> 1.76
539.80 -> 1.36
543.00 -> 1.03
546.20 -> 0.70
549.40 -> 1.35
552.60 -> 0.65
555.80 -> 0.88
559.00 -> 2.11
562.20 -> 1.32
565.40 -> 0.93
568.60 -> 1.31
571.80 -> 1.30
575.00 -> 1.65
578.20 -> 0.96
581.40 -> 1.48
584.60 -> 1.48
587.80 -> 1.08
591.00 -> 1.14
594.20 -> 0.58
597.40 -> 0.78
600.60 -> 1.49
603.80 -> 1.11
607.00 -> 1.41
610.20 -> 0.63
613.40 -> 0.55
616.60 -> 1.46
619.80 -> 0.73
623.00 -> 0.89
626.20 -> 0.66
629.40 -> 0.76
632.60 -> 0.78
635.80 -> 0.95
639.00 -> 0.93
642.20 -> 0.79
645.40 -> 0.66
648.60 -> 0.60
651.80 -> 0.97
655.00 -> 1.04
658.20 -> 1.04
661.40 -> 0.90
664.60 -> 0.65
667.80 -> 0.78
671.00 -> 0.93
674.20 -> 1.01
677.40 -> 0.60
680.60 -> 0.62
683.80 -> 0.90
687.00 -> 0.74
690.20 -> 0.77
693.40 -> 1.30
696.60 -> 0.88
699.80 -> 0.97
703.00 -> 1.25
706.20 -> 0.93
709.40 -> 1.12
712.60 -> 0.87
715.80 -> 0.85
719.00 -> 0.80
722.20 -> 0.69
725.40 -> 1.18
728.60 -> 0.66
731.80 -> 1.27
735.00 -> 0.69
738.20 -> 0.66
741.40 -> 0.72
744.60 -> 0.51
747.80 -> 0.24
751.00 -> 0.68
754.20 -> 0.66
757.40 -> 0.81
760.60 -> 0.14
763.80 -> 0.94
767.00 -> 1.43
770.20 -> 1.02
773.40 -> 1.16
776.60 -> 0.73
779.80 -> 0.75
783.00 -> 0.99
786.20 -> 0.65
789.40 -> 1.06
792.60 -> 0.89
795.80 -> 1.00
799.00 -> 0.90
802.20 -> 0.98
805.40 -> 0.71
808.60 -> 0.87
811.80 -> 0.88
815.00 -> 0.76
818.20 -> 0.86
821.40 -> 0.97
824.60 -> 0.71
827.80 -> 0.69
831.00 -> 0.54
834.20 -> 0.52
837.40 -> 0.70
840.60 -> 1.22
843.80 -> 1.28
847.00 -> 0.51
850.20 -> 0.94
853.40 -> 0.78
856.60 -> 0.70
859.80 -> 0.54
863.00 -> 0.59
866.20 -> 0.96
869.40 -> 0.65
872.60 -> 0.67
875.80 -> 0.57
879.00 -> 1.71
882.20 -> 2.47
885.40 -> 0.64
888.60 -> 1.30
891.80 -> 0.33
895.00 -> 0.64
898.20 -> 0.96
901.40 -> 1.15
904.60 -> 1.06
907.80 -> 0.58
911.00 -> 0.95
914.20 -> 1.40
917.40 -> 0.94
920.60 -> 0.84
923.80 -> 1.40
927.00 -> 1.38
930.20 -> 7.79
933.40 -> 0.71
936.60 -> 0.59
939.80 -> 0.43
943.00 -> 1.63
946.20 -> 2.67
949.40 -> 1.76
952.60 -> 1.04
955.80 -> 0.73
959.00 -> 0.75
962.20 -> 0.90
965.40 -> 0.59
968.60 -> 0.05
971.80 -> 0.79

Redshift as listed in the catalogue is 1.362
